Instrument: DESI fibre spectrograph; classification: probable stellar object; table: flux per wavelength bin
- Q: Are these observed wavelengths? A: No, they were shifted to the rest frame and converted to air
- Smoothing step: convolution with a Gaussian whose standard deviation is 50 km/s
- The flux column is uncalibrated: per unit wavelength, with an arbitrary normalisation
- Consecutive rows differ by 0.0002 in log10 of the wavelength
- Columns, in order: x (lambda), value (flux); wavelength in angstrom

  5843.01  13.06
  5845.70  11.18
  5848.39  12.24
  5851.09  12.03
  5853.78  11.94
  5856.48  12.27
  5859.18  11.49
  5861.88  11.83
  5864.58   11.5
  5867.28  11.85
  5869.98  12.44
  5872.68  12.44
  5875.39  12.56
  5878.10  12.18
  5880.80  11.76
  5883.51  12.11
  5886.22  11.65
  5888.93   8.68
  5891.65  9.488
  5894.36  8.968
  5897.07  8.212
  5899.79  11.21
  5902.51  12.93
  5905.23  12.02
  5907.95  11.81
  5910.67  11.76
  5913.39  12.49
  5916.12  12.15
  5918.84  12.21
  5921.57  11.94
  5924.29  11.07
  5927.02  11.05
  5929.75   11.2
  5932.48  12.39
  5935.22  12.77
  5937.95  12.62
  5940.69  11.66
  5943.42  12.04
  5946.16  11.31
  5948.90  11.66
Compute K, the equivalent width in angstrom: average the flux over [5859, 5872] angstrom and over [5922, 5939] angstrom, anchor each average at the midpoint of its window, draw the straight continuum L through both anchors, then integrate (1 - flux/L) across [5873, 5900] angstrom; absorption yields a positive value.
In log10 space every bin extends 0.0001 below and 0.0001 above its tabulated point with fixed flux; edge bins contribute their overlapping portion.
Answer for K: 2.6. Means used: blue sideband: 11.9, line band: 10.7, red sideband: 11.8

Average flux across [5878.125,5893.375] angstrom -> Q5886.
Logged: 10.8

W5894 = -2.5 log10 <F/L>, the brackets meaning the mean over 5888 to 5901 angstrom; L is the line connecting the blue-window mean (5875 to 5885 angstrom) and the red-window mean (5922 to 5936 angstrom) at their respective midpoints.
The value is 0.27 mag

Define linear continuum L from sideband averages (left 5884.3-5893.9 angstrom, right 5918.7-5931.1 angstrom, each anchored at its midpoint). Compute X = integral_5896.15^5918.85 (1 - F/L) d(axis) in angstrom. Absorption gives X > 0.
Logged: -2.00 angstrom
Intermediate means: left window 9.97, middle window 11.7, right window 11.4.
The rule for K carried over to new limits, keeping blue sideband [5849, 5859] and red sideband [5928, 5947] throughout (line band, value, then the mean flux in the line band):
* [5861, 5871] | 0.1 angstrom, 11.9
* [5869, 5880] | -0.3 angstrom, 12.4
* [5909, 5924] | 0.0 angstrom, 12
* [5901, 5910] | -0.1 angstrom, 12.2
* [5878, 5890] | 0.8 angstrom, 11.3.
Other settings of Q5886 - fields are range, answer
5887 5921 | 11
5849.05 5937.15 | 11.6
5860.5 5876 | 12.1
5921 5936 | 11.7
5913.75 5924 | 12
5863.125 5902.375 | 11.1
